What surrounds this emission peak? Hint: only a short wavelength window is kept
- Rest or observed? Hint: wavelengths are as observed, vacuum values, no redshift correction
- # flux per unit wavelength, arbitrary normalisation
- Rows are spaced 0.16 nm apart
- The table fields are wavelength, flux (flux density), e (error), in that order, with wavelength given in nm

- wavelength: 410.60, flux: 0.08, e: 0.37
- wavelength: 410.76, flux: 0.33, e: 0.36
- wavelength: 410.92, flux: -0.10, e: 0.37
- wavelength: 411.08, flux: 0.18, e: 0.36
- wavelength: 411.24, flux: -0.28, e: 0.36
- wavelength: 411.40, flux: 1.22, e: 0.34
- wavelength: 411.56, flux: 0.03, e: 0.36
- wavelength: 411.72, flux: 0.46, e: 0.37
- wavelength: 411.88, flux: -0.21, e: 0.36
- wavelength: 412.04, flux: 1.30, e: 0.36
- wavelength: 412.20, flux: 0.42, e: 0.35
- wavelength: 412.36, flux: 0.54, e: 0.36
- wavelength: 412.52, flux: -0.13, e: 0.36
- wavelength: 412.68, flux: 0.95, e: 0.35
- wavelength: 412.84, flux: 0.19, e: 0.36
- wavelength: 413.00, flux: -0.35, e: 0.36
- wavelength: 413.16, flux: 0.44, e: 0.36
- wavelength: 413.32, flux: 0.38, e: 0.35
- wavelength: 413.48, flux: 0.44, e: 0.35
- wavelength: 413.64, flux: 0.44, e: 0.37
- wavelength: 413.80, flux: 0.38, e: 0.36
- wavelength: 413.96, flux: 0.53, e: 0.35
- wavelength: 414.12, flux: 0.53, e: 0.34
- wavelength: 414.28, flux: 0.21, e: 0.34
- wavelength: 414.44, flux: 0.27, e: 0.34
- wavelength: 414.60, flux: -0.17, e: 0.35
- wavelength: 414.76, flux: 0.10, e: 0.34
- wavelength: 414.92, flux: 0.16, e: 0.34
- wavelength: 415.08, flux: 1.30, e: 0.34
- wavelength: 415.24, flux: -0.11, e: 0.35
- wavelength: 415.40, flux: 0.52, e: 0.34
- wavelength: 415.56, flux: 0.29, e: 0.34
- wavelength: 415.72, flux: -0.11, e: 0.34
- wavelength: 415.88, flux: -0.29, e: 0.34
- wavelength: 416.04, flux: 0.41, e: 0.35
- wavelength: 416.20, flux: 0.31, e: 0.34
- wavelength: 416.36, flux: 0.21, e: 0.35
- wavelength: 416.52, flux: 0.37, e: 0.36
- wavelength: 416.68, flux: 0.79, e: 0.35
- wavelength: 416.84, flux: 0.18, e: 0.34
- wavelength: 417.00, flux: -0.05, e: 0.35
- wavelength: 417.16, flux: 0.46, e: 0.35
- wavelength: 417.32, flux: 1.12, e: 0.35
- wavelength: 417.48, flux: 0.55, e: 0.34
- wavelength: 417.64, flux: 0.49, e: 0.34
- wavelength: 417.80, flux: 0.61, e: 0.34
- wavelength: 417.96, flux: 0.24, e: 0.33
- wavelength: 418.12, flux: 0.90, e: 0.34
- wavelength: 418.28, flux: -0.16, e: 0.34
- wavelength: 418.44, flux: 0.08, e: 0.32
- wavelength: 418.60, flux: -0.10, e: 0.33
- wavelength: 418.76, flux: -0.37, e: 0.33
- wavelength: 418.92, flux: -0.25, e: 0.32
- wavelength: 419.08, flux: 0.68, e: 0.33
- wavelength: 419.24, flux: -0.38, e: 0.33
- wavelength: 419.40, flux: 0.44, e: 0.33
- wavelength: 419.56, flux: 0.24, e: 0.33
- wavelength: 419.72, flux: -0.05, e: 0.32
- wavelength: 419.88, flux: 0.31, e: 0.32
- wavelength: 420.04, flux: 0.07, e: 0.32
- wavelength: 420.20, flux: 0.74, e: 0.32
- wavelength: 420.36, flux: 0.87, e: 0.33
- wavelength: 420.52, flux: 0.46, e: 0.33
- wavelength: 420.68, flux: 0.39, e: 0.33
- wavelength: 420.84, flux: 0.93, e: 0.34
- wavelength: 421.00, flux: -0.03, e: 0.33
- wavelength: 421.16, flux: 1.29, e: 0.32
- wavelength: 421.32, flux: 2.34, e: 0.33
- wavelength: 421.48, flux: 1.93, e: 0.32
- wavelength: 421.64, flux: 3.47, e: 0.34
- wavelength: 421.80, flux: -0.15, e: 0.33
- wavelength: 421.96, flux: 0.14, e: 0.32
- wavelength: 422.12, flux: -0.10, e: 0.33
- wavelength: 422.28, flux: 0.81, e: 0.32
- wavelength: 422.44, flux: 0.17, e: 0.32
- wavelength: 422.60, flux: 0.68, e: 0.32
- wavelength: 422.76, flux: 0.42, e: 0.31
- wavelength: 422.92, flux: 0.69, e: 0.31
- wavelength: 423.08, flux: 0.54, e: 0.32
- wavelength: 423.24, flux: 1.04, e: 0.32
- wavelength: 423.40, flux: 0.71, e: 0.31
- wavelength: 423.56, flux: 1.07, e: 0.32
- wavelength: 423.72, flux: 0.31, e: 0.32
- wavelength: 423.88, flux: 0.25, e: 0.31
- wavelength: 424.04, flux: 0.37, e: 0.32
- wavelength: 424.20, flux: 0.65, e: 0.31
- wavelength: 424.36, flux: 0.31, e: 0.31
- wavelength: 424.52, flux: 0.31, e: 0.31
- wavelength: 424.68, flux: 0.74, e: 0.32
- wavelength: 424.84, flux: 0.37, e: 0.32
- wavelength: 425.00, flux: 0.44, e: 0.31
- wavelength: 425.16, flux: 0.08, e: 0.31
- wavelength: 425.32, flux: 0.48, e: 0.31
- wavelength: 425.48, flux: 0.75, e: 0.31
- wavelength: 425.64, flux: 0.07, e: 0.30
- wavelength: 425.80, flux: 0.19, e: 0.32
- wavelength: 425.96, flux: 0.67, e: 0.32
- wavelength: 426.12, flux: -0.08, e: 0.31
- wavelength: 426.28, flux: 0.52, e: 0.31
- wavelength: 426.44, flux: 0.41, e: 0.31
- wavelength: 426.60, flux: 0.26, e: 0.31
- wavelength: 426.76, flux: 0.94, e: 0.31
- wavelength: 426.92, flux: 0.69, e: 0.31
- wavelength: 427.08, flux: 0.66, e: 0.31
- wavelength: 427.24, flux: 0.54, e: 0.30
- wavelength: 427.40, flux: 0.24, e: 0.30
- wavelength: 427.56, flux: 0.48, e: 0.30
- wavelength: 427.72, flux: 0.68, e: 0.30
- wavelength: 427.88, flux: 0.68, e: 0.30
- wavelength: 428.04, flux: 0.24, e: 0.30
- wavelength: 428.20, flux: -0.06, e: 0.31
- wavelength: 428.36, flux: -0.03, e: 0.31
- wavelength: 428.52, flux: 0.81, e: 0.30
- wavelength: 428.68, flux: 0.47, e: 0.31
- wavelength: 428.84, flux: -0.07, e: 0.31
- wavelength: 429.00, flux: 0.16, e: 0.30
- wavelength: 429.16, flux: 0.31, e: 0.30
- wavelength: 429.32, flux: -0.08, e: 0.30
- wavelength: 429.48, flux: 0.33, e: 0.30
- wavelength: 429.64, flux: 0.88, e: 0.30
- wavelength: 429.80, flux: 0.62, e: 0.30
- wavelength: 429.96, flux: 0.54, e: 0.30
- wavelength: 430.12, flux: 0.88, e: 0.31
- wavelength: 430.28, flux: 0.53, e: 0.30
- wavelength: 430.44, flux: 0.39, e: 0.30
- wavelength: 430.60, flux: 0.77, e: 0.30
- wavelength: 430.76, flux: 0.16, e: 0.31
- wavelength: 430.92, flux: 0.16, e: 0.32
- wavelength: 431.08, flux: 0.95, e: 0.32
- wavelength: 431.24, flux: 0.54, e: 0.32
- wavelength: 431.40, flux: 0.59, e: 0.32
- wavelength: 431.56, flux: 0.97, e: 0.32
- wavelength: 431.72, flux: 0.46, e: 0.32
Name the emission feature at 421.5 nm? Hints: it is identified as [O II]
